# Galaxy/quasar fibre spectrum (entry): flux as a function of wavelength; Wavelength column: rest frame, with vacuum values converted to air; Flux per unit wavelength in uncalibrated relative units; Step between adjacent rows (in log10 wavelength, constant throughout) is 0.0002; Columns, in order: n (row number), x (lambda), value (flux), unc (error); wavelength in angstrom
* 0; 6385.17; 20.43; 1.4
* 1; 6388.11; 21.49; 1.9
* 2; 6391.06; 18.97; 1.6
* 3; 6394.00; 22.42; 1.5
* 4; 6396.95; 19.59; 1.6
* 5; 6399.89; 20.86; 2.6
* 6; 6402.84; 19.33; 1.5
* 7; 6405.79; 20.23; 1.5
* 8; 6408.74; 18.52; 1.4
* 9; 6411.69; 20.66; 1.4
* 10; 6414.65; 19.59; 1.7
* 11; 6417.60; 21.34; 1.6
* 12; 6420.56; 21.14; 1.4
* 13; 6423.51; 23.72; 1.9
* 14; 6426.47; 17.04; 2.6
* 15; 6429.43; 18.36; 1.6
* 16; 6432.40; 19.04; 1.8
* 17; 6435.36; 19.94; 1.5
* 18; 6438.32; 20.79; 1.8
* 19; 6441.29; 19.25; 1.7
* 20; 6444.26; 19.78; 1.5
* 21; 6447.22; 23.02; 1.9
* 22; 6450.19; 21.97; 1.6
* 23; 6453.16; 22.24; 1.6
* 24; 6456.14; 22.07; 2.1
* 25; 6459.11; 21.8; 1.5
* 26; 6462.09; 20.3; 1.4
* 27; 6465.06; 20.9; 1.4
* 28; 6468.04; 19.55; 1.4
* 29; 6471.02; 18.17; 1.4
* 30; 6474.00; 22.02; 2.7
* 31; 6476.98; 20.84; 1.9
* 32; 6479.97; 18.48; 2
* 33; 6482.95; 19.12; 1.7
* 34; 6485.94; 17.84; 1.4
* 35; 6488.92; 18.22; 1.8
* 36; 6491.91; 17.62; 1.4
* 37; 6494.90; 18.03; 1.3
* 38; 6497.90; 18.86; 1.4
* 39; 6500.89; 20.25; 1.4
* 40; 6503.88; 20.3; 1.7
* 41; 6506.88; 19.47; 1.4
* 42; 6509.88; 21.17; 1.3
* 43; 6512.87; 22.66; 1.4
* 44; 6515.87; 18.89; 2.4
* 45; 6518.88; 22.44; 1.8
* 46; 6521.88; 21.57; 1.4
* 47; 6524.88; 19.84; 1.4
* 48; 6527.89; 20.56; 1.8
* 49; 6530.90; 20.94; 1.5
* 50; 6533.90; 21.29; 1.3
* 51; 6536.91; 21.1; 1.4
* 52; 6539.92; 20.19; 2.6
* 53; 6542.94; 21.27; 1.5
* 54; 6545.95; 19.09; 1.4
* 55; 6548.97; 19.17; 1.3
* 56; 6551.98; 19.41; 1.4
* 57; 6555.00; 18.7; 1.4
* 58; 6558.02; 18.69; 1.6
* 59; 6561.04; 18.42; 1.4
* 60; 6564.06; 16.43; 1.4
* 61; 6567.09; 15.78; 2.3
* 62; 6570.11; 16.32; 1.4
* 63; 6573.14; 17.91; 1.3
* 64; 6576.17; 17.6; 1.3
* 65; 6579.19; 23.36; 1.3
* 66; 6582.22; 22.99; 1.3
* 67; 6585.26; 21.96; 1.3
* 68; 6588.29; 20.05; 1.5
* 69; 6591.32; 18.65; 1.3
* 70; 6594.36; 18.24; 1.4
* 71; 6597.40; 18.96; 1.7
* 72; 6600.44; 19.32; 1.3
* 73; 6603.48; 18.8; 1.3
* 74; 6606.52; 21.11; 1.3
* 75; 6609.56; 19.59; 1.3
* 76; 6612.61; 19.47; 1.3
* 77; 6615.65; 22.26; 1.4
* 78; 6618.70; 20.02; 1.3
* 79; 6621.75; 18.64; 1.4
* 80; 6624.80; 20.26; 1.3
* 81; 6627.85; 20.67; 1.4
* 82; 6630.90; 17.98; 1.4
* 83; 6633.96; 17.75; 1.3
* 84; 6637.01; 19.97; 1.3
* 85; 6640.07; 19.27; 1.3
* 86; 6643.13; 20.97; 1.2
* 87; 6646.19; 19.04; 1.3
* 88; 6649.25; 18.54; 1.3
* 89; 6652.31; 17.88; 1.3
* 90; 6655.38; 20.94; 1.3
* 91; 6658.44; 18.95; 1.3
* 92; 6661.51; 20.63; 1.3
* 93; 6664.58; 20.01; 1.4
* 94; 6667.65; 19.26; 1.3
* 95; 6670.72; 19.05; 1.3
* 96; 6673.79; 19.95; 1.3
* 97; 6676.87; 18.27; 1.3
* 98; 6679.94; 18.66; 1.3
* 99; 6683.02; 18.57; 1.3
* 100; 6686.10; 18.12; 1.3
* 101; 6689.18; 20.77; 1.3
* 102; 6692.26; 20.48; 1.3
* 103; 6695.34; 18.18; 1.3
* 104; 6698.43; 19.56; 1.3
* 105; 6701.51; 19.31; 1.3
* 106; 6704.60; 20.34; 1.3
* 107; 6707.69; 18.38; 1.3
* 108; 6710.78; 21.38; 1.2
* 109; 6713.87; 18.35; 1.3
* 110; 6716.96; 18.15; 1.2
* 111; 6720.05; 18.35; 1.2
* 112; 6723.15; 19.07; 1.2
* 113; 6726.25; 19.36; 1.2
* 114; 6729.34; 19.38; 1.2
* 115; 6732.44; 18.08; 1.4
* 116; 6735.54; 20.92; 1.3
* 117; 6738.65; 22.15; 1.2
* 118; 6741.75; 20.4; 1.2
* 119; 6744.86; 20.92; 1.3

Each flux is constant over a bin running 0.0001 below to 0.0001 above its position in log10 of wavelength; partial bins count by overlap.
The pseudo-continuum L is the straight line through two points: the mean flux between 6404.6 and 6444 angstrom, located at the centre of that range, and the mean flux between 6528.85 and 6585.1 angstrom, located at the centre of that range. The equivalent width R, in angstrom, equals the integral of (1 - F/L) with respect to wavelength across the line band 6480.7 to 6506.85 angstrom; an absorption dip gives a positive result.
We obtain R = 1.2 angstrom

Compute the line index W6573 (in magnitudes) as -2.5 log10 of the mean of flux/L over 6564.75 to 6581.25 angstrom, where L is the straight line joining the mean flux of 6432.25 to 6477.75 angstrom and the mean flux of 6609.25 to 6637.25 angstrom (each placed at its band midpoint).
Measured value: 0.10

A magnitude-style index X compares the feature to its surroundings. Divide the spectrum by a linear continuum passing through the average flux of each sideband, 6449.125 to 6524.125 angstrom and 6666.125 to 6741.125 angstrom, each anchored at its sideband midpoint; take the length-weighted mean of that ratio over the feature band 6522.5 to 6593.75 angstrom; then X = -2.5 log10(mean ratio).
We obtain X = 0.019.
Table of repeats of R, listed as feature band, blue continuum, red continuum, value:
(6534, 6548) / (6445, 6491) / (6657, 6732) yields -0.3 angstrom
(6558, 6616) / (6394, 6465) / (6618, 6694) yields 1.4 angstrom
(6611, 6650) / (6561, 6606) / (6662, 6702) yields -0.9 angstrom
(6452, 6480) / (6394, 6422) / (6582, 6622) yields -0.8 angstrom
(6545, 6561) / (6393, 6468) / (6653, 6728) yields 0.8 angstrom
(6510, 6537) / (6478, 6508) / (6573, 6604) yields -2.6 angstrom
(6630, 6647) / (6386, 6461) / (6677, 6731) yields 0.2 angstrom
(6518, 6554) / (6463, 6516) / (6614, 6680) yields -1.7 angstrom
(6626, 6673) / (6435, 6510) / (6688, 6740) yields 0.6 angstrom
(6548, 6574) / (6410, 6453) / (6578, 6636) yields 2.9 angstrom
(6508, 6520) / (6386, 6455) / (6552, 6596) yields -1.0 angstrom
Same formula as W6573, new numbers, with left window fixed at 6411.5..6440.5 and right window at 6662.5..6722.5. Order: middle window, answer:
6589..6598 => 0.05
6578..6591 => -0.11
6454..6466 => -0.07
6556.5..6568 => 0.13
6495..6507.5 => 0.02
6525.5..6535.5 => -0.06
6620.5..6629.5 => -0.02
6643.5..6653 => 0.03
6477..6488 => 0.06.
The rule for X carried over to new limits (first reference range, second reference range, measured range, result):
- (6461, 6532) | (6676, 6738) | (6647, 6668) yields -0.003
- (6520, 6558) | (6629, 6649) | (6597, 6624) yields -0.021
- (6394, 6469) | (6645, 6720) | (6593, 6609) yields 0.019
